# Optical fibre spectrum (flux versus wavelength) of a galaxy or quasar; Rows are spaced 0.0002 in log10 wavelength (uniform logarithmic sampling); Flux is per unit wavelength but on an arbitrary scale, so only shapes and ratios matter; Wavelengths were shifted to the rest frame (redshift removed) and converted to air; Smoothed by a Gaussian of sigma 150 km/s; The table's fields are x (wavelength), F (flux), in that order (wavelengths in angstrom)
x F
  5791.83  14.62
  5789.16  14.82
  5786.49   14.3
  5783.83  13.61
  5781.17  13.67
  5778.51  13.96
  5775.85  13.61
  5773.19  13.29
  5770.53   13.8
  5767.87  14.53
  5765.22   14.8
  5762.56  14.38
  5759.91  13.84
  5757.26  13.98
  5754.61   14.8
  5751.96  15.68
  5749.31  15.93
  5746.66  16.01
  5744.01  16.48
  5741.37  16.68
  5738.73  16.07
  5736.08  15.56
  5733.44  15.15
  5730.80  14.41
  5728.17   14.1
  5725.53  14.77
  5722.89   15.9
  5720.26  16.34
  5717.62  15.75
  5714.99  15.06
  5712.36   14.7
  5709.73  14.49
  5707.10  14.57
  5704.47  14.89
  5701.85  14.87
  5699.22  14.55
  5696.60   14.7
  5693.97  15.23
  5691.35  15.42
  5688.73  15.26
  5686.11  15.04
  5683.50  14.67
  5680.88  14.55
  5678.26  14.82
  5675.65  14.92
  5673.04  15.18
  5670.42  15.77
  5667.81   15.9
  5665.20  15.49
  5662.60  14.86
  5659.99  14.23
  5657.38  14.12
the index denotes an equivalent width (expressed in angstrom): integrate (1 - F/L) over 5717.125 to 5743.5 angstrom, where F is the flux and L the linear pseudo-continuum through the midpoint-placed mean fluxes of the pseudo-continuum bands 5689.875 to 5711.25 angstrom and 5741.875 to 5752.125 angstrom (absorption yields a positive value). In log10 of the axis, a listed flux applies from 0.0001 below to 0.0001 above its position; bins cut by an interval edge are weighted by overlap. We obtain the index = 0.3 angstrom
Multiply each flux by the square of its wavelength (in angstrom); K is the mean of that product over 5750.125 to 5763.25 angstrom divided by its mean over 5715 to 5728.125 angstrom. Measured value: 0.96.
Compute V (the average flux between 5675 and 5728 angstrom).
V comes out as 15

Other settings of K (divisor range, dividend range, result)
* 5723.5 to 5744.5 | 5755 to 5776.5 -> 0.93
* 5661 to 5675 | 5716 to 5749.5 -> 1.04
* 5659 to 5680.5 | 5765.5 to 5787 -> 0.95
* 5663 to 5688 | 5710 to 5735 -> 1.01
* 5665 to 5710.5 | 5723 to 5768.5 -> 1.03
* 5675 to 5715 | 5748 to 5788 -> 0.99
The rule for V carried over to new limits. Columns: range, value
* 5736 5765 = 15.4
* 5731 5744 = 15.8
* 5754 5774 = 14.2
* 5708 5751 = 15.5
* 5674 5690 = 14.9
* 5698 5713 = 14.7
